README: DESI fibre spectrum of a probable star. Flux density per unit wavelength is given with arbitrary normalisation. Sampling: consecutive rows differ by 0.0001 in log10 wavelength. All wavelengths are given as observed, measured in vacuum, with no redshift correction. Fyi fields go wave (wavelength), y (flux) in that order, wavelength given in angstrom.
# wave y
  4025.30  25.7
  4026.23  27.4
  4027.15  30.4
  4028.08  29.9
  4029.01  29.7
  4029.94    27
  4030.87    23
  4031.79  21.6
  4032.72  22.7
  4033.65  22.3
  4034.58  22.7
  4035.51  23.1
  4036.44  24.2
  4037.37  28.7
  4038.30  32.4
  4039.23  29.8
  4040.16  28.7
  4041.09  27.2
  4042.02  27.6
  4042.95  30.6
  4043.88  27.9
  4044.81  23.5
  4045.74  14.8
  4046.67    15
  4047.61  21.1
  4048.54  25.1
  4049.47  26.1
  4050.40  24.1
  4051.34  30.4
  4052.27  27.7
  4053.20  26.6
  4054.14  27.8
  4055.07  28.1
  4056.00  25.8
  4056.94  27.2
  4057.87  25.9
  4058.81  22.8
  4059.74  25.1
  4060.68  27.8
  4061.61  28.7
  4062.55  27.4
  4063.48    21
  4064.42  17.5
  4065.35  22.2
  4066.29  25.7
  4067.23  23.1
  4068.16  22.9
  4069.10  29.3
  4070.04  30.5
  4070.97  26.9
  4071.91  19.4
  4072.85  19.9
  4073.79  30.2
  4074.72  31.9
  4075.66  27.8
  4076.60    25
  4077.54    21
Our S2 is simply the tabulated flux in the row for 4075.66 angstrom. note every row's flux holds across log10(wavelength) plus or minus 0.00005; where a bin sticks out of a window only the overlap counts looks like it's 27.8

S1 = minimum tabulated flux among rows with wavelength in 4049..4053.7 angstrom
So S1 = 24.1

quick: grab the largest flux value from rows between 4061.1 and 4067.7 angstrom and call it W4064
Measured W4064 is 28.7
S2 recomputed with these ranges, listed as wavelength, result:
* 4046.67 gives 15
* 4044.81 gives 23.5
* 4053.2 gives 26.6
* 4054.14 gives 27.8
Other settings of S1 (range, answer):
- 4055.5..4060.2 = 22.8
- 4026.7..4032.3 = 21.6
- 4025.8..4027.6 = 27.4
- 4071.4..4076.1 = 19.4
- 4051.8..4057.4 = 25.8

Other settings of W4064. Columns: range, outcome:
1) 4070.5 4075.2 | 31.9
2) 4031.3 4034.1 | 22.7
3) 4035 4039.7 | 32.4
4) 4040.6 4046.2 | 30.6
